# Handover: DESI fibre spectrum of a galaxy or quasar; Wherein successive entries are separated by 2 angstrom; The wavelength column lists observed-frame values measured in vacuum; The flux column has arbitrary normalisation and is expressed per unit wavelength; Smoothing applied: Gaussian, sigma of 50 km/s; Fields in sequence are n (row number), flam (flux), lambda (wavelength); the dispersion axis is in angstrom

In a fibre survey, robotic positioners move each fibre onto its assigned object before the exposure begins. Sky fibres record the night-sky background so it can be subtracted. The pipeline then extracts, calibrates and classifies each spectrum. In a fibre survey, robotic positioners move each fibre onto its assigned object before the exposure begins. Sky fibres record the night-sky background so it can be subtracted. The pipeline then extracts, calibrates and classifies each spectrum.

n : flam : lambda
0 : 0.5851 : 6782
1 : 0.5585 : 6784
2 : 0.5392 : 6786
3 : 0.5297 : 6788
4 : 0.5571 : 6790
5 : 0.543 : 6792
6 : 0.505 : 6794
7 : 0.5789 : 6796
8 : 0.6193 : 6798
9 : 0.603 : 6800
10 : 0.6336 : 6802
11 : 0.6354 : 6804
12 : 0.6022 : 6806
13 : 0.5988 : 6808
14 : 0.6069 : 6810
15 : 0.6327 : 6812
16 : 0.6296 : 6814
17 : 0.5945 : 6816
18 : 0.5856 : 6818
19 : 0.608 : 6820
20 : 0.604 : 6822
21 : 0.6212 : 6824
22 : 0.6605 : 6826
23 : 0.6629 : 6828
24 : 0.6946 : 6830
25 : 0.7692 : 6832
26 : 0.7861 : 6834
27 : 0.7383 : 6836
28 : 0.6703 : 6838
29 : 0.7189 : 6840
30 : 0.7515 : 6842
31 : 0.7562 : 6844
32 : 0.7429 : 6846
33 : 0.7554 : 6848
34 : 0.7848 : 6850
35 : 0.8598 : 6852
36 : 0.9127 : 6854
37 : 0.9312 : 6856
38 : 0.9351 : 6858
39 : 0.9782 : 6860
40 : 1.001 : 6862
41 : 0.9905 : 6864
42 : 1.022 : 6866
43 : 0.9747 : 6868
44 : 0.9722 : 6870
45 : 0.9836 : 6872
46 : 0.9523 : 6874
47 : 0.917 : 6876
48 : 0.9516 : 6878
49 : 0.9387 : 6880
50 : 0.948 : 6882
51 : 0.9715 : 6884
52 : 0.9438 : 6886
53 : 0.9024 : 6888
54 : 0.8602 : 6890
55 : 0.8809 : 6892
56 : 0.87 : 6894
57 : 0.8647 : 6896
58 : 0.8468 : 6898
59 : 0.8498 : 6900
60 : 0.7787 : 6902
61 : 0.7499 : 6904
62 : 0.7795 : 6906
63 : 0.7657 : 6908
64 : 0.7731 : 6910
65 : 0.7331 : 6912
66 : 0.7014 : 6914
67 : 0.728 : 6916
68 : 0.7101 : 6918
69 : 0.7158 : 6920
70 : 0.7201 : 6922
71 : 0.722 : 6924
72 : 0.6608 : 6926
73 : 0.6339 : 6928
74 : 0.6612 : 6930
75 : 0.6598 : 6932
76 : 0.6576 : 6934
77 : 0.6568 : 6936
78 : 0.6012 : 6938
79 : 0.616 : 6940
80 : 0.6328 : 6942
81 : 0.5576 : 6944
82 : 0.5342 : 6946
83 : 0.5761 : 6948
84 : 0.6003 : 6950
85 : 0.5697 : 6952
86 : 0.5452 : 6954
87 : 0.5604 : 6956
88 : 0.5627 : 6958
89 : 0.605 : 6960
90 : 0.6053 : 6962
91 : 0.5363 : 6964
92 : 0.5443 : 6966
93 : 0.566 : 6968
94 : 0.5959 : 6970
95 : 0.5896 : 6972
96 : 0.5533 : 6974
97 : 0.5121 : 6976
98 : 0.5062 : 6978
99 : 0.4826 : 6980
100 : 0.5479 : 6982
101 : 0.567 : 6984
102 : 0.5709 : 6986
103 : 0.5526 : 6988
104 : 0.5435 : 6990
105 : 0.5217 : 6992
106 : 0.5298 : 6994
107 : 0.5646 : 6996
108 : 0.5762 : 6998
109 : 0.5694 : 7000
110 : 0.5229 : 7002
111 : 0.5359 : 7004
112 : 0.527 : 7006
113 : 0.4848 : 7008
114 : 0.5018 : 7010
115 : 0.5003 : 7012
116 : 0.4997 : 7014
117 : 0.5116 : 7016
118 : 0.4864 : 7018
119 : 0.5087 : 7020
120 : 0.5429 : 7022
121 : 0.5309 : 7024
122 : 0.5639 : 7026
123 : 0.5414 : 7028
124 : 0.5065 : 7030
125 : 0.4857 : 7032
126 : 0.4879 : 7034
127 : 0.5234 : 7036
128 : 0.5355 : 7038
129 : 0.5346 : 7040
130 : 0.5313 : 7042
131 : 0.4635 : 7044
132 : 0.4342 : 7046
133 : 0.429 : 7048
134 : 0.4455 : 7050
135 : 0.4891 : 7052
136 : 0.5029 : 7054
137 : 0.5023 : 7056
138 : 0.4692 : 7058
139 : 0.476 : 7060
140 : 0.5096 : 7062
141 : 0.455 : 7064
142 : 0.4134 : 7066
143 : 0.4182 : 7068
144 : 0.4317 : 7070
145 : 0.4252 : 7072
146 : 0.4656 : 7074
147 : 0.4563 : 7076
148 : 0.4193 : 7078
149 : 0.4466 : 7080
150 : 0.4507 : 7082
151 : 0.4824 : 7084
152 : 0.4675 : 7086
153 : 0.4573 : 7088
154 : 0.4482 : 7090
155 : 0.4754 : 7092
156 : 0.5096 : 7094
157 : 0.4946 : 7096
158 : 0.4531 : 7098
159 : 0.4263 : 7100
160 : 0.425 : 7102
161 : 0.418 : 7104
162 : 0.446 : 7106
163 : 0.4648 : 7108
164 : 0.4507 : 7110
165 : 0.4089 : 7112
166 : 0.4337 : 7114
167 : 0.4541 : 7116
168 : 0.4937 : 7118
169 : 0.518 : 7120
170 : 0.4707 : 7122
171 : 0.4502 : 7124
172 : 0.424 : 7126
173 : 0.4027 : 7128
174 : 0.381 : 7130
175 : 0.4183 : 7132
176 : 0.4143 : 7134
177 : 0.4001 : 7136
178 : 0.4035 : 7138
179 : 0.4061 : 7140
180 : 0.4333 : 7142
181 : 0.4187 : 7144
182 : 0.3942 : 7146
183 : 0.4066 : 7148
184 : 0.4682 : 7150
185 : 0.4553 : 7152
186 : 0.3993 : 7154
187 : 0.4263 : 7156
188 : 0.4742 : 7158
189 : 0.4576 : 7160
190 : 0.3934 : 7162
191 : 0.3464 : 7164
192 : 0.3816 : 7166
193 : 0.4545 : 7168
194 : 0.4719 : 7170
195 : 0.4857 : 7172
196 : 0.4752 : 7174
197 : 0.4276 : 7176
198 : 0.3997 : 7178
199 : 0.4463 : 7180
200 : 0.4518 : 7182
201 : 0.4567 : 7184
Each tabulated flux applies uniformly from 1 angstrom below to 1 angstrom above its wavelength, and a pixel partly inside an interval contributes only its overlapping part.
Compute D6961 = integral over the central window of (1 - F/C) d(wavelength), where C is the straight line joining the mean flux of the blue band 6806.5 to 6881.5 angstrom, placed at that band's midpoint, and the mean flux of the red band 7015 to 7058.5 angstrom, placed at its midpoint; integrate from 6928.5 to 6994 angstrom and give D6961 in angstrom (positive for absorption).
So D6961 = 4.4 angstrom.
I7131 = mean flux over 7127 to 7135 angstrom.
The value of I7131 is 0.404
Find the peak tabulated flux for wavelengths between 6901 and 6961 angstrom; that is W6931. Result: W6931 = 0.7795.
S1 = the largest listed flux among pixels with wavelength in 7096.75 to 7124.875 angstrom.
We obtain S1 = 0.518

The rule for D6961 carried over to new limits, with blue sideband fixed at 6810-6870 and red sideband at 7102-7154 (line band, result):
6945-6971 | 2.6 angstrom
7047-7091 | 3.9 angstrom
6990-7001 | 0.7 angstrom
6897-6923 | -2.6 angstrom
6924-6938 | 0.2 angstrom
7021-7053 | 2.2 angstrom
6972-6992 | 2.2 angstrom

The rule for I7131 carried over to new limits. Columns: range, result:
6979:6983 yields 0.515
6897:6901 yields 0.848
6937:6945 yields 0.602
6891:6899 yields 0.866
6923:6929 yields 0.672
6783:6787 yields 0.549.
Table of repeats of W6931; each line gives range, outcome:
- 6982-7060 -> 0.5762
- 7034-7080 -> 0.5355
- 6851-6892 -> 1.022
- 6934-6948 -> 0.6576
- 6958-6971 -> 0.6053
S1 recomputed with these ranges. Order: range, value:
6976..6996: 0.5709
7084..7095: 0.5096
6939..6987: 0.6328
